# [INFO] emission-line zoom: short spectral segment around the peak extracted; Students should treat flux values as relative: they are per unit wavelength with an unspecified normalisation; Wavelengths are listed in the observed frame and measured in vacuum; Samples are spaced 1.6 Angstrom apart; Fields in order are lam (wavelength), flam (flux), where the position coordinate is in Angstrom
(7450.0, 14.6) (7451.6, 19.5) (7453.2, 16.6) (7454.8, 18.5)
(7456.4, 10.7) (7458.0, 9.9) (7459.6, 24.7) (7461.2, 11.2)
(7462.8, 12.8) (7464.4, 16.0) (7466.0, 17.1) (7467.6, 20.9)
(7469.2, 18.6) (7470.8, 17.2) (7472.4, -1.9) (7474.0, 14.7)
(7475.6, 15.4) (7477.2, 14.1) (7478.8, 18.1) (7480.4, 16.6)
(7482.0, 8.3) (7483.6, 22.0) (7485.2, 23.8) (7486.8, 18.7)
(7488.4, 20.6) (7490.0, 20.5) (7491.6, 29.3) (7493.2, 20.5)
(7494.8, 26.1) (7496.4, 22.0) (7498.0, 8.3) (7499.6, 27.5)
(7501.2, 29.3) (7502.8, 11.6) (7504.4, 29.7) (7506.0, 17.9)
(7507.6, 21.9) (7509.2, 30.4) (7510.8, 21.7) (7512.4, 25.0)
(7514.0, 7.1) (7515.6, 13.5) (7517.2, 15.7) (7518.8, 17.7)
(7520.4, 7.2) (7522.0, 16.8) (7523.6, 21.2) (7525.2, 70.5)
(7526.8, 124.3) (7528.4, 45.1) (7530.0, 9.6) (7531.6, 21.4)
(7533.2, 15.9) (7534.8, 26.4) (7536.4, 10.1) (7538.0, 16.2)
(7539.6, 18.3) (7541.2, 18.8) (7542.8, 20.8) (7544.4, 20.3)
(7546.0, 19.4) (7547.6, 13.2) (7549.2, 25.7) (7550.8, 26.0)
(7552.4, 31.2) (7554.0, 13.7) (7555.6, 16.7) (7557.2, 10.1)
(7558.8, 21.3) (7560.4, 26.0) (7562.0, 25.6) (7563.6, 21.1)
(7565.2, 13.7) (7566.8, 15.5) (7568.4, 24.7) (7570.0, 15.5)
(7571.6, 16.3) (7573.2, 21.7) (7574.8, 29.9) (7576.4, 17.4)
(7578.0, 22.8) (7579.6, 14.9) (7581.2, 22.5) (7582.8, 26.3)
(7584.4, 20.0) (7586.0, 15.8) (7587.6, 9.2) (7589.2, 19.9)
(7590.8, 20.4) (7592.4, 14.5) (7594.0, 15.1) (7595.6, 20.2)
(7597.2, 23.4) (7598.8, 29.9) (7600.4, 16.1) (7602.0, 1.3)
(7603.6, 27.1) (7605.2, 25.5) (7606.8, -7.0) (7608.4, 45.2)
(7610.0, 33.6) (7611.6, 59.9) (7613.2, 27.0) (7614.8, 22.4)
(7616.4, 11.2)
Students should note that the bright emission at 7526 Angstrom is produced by H-alpha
